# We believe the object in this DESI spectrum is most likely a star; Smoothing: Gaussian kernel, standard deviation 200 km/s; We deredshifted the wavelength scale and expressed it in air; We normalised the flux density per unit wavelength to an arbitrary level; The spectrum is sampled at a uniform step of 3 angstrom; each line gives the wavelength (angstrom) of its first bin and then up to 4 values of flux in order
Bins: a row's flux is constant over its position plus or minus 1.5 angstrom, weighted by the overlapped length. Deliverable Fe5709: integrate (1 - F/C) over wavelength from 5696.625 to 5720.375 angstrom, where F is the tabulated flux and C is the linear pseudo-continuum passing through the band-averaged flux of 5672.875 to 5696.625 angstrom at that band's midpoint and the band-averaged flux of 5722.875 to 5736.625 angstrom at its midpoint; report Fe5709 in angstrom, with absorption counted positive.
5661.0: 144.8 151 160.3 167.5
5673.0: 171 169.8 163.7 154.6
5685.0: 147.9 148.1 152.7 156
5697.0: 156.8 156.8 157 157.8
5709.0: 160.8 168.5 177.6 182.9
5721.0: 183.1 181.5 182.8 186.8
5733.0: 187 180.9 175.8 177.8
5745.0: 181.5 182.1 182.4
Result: 0.78 angstrom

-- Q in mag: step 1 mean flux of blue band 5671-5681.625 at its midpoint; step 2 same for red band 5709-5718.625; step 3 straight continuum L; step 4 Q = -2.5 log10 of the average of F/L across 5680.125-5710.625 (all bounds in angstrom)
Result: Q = 0.10 mag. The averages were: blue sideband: 167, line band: 155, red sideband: 173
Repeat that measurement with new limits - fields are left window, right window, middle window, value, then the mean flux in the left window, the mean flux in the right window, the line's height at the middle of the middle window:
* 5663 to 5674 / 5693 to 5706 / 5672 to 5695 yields 0.014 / 163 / 157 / 160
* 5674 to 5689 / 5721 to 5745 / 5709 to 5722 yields -0.014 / 158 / 182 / 174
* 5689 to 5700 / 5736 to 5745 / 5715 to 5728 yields -0.083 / 155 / 178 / 169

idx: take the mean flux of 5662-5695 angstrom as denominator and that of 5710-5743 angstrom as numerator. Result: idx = 1.14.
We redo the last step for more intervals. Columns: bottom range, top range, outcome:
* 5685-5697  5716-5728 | 1.20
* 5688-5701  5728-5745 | 1.17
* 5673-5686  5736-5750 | 1.12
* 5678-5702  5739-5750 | 1.17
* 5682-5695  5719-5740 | 1.21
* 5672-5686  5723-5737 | 1.14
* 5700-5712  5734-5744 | 1.12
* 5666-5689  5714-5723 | 1.13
